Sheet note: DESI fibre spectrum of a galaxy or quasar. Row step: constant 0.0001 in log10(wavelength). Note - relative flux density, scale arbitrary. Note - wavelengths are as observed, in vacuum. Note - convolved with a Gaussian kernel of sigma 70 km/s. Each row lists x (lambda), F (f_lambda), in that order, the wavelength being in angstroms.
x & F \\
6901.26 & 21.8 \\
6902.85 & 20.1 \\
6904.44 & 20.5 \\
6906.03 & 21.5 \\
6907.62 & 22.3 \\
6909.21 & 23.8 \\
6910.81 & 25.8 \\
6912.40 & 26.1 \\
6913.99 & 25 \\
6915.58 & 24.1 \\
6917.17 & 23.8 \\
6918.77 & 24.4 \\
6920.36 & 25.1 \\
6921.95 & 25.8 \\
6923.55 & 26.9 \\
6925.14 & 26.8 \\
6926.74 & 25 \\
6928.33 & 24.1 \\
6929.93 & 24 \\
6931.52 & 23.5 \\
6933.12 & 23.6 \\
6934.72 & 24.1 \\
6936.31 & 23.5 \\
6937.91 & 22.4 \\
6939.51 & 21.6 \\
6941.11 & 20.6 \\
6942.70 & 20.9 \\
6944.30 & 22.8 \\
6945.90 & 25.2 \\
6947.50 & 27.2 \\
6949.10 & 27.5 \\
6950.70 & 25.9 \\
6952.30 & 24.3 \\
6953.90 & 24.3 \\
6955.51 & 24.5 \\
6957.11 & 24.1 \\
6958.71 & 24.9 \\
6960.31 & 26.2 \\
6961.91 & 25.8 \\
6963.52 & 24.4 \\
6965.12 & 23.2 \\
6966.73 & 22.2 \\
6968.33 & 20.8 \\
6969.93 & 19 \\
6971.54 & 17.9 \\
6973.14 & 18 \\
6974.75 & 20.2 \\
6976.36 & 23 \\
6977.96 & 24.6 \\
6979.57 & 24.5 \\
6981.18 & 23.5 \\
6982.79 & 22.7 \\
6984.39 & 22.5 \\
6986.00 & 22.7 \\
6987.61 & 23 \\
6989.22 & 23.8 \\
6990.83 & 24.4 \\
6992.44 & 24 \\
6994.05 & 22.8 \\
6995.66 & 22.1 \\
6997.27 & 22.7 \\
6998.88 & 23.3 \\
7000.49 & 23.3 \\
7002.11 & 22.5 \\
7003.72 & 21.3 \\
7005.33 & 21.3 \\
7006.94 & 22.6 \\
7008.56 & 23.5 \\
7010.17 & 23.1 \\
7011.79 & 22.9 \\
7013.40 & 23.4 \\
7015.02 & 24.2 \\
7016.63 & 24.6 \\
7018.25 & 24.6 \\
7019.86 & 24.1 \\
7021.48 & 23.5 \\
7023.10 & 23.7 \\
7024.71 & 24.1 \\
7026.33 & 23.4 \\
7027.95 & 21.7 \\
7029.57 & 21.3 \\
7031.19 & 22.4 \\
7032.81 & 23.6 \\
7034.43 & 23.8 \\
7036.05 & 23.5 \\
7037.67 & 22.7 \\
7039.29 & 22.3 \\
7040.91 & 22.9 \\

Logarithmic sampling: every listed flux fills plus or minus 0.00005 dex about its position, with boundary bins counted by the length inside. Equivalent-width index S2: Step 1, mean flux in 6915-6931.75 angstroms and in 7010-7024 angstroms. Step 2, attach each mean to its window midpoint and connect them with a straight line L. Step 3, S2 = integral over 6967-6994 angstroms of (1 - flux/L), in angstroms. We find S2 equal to 2.3 angstroms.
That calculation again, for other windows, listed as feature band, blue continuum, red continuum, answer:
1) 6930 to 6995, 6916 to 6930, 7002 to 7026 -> 2.9 angstroms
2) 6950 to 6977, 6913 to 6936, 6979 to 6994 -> 1.2 angstroms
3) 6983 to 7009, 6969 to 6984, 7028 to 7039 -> -1.1 angstroms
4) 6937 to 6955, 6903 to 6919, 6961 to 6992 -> -0.7 angstroms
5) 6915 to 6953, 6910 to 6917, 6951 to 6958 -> 0.7 angstroms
